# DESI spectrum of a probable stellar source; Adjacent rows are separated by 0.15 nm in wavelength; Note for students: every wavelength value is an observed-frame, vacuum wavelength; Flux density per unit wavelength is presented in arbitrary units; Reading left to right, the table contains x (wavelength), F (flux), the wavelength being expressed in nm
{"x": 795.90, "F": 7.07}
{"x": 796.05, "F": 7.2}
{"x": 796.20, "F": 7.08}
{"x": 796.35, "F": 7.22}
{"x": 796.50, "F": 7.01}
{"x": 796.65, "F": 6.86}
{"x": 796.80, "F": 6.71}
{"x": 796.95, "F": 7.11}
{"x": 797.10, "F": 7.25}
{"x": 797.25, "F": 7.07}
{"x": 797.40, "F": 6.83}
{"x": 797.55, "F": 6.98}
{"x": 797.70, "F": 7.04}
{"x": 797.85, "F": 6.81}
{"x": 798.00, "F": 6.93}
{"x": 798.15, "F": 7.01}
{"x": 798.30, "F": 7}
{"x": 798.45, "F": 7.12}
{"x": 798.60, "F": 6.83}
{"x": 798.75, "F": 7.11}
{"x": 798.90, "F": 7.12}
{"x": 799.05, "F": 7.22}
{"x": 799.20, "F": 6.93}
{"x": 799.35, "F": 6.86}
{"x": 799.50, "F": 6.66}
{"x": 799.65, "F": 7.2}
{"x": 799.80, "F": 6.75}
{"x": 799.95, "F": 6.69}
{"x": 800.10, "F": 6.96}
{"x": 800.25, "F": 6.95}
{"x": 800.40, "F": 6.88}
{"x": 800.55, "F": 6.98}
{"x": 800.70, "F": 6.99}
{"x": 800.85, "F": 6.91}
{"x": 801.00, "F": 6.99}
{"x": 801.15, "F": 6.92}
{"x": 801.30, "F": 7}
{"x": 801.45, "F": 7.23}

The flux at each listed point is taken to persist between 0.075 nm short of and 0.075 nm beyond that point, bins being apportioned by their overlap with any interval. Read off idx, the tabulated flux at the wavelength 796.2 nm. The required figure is 7.08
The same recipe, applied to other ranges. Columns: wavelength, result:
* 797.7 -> 7.04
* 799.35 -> 6.86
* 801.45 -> 7.23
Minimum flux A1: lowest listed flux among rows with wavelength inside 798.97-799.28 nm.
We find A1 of 6.93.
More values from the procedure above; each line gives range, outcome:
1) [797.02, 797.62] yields 6.83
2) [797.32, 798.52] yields 6.81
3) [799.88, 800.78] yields 6.69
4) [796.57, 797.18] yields 6.71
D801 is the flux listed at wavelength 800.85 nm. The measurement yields 6.91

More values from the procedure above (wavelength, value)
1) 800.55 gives 6.98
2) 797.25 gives 7.07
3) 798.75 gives 7.11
